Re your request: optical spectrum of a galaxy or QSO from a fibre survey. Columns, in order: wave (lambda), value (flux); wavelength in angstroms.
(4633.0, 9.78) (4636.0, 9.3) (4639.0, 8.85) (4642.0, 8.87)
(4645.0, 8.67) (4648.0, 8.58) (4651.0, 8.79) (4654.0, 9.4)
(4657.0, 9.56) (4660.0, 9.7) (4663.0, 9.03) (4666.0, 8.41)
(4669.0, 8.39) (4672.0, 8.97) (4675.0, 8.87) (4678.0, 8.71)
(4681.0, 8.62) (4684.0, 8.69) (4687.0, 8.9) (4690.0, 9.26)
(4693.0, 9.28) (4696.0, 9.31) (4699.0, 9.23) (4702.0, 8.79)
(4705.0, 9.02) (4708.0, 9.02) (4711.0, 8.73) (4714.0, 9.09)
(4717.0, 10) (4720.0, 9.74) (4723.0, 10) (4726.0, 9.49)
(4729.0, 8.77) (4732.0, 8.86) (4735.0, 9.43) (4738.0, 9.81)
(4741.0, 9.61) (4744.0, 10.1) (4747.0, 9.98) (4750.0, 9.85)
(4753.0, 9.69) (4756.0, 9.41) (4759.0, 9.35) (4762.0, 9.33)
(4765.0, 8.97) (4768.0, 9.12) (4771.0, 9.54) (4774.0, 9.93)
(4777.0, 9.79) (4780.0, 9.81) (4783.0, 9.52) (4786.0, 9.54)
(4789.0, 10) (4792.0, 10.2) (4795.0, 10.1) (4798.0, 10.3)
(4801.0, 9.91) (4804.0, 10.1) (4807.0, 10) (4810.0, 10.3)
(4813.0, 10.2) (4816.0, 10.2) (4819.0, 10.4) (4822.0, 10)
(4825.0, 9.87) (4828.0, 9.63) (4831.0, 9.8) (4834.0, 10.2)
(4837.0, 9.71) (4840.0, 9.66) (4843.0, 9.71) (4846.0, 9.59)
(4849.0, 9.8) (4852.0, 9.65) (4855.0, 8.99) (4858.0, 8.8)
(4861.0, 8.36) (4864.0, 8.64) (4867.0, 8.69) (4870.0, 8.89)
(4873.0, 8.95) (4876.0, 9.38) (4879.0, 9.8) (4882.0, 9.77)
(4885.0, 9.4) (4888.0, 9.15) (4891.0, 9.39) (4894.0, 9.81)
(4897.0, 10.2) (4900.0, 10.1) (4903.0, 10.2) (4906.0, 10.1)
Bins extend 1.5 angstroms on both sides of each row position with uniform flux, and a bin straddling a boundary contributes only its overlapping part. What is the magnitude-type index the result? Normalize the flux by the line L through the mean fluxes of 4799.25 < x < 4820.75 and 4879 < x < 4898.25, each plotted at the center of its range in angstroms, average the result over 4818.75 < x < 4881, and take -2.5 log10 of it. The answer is 0.05 mag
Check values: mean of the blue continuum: 10.2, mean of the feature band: 9.44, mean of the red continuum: 9.63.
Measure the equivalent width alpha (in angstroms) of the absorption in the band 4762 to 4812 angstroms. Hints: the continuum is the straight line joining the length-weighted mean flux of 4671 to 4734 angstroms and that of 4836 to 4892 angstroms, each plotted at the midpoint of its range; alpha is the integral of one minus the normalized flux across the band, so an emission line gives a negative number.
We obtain -3.3 angstroms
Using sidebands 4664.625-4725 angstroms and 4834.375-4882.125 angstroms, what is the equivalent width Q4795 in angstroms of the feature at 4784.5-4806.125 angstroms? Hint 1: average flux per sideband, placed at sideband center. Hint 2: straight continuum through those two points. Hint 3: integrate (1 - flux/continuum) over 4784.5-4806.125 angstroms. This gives -1.9 angstroms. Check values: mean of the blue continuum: 9.06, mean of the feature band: 10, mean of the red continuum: 9.28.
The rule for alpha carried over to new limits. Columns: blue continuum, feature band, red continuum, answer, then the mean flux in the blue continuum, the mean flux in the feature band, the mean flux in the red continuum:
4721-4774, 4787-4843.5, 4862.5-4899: -3.5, 9.5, 10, 9.35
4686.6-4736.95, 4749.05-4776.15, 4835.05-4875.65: -0.7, 9.24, 9.47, 9.2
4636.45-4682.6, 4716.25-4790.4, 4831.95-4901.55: -3.6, 8.9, 9.58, 9.42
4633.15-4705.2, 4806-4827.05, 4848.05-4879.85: -2.5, 8.98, 10.1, 9.06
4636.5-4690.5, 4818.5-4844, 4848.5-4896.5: -2.0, 8.9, 9.87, 9.23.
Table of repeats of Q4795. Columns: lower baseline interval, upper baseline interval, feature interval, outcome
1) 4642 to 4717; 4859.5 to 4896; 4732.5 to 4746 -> -0.95 angstroms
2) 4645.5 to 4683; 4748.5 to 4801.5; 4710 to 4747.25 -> -0.57 angstroms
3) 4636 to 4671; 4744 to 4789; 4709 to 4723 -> -0.21 angstroms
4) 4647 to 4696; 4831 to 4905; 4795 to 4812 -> -1.51 angstroms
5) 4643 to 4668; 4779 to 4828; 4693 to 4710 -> 0.43 angstroms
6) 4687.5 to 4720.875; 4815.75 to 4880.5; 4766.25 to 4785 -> -0.54 angstroms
